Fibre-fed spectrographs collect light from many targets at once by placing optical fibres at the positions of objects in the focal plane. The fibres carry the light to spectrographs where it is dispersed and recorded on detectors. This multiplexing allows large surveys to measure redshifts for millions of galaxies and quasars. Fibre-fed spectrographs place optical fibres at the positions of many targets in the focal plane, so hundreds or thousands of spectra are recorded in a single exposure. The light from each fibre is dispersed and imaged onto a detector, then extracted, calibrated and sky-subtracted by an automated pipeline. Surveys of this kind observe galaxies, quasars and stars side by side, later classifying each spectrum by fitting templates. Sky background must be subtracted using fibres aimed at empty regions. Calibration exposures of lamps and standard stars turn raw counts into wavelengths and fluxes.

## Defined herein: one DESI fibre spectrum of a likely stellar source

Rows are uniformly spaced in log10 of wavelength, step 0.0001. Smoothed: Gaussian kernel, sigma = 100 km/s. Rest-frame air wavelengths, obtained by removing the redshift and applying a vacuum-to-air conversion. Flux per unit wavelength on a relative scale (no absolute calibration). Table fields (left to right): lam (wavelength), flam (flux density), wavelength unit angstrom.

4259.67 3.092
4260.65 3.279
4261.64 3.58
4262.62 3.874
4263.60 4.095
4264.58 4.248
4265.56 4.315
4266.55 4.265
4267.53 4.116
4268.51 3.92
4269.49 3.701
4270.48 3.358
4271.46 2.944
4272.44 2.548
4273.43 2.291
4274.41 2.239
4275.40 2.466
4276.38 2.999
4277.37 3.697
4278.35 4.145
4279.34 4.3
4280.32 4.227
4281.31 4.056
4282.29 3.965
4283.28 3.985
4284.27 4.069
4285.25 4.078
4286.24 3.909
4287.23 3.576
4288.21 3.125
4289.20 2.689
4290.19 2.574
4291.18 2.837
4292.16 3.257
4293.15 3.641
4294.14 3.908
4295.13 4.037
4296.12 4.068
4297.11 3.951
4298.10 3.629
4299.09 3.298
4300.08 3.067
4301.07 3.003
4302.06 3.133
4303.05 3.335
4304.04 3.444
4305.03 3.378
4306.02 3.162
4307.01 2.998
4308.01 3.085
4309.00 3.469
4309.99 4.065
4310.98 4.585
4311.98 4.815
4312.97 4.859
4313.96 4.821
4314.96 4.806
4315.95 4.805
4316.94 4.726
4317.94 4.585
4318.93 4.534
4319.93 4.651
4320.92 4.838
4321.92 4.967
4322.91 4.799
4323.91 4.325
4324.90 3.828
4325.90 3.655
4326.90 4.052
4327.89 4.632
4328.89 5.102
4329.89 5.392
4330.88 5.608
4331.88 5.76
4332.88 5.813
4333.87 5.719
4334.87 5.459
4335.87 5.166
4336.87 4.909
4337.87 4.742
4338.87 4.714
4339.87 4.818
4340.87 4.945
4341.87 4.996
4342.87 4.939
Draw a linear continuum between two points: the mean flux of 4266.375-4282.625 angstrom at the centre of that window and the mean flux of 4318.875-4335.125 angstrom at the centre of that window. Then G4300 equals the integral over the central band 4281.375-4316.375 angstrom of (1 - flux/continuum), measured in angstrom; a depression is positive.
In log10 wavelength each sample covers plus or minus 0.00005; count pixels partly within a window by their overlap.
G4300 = 3.60 angstrom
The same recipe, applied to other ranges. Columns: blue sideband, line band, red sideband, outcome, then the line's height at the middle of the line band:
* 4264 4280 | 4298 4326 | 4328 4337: 4.4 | 4.77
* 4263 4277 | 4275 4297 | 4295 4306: -1.3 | 3.43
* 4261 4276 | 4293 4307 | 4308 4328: 2.1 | 4.09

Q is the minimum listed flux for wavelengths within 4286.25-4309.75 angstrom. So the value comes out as 2.574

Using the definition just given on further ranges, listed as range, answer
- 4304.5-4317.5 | 2.998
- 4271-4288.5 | 2.239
